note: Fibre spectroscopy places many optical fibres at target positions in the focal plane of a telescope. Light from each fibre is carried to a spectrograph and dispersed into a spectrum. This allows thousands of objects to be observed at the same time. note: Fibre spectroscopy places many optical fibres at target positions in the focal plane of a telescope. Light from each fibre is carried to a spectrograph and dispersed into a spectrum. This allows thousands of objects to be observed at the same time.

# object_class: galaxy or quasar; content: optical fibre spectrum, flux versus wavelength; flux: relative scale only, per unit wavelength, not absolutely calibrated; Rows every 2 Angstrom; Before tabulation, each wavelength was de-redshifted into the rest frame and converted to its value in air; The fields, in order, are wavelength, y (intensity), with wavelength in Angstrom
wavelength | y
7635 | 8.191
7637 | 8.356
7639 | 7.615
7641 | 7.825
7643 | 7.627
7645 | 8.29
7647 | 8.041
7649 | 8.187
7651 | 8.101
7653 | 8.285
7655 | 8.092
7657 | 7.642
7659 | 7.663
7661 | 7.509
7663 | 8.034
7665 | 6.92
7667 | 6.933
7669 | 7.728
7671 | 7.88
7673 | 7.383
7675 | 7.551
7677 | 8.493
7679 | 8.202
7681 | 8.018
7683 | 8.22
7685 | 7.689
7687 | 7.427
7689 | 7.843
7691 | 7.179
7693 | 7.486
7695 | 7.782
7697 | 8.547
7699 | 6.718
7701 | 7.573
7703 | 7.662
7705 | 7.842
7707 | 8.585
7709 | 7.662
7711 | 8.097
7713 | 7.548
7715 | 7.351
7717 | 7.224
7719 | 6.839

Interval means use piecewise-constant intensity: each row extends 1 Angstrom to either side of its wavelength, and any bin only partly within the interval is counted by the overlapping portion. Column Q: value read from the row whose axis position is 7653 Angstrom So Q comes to 8.285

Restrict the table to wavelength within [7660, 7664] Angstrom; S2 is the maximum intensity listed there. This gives 8.034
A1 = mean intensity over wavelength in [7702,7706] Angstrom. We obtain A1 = 7.75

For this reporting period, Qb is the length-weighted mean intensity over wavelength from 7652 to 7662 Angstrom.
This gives 7.84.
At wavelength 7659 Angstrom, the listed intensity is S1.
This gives 7.663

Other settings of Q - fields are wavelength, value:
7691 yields 7.179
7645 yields 8.29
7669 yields 7.728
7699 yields 6.718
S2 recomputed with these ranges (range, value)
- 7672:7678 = 8.493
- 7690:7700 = 8.547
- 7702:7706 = 7.842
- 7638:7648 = 8.29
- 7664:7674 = 7.88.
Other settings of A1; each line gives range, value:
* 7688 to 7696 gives 7.57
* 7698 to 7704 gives 7.32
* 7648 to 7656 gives 8.17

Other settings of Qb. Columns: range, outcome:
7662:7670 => 7.4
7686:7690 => 7.63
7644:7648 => 8.17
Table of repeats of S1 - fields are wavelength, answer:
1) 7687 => 7.427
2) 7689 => 7.843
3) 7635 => 8.191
